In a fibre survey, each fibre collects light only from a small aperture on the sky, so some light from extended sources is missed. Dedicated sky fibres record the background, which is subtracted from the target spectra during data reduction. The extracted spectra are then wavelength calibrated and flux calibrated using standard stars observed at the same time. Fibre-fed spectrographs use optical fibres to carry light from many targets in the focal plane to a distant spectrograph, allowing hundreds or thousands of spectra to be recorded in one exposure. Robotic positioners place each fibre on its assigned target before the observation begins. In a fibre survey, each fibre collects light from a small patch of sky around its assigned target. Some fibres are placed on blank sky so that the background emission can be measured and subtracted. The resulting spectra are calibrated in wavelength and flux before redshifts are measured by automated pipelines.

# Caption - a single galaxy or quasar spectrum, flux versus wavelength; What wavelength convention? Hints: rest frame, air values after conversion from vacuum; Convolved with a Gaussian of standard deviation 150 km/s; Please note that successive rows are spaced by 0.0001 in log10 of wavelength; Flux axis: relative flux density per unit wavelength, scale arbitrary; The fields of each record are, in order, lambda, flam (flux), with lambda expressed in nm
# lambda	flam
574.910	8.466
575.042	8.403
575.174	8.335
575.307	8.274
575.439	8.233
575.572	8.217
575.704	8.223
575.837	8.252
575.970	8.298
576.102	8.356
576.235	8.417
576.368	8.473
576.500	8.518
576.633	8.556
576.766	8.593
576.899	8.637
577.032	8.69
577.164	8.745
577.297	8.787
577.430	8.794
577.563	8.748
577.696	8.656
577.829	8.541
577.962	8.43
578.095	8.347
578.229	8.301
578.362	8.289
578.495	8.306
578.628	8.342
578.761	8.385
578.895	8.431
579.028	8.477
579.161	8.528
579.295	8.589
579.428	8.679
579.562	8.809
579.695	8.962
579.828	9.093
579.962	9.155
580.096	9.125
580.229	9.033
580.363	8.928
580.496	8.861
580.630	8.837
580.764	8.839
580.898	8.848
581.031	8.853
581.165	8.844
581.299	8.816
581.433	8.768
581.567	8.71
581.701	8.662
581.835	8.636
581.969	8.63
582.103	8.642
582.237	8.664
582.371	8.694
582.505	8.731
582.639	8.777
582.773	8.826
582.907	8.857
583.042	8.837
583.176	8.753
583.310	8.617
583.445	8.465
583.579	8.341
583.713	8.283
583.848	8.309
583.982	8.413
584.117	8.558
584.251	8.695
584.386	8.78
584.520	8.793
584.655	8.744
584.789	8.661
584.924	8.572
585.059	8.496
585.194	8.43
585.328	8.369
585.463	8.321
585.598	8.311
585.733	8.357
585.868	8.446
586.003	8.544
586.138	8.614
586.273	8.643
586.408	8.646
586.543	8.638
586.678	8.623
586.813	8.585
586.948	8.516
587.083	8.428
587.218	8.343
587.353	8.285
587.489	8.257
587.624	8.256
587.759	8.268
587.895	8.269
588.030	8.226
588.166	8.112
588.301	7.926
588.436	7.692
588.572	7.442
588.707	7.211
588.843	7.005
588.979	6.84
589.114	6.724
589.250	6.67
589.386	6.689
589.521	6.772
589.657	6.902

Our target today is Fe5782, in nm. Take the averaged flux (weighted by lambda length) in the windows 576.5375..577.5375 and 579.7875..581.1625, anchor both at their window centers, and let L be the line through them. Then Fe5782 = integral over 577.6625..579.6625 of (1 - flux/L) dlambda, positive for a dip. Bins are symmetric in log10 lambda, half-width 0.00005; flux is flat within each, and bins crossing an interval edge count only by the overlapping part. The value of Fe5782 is 0.07 nm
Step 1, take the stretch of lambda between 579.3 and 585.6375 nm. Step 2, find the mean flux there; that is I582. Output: 8.7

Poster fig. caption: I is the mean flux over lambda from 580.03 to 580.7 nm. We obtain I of 8.96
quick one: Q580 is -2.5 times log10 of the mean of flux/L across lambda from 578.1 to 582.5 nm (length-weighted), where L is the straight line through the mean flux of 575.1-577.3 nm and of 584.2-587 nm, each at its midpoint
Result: -0.03 mag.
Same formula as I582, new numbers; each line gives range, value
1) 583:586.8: 8.54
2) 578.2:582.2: 8.72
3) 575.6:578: 8.54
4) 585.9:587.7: 8.49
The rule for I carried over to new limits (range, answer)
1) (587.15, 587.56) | 8.29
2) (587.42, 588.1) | 8.24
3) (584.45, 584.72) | 8.77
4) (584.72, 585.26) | 8.54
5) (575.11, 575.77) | 8.26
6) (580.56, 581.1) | 8.84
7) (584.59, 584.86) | 8.71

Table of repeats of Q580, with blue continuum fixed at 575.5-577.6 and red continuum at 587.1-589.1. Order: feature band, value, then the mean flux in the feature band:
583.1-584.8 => -0.06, 8.57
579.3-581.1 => -0.08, 8.92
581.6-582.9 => -0.07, 8.71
